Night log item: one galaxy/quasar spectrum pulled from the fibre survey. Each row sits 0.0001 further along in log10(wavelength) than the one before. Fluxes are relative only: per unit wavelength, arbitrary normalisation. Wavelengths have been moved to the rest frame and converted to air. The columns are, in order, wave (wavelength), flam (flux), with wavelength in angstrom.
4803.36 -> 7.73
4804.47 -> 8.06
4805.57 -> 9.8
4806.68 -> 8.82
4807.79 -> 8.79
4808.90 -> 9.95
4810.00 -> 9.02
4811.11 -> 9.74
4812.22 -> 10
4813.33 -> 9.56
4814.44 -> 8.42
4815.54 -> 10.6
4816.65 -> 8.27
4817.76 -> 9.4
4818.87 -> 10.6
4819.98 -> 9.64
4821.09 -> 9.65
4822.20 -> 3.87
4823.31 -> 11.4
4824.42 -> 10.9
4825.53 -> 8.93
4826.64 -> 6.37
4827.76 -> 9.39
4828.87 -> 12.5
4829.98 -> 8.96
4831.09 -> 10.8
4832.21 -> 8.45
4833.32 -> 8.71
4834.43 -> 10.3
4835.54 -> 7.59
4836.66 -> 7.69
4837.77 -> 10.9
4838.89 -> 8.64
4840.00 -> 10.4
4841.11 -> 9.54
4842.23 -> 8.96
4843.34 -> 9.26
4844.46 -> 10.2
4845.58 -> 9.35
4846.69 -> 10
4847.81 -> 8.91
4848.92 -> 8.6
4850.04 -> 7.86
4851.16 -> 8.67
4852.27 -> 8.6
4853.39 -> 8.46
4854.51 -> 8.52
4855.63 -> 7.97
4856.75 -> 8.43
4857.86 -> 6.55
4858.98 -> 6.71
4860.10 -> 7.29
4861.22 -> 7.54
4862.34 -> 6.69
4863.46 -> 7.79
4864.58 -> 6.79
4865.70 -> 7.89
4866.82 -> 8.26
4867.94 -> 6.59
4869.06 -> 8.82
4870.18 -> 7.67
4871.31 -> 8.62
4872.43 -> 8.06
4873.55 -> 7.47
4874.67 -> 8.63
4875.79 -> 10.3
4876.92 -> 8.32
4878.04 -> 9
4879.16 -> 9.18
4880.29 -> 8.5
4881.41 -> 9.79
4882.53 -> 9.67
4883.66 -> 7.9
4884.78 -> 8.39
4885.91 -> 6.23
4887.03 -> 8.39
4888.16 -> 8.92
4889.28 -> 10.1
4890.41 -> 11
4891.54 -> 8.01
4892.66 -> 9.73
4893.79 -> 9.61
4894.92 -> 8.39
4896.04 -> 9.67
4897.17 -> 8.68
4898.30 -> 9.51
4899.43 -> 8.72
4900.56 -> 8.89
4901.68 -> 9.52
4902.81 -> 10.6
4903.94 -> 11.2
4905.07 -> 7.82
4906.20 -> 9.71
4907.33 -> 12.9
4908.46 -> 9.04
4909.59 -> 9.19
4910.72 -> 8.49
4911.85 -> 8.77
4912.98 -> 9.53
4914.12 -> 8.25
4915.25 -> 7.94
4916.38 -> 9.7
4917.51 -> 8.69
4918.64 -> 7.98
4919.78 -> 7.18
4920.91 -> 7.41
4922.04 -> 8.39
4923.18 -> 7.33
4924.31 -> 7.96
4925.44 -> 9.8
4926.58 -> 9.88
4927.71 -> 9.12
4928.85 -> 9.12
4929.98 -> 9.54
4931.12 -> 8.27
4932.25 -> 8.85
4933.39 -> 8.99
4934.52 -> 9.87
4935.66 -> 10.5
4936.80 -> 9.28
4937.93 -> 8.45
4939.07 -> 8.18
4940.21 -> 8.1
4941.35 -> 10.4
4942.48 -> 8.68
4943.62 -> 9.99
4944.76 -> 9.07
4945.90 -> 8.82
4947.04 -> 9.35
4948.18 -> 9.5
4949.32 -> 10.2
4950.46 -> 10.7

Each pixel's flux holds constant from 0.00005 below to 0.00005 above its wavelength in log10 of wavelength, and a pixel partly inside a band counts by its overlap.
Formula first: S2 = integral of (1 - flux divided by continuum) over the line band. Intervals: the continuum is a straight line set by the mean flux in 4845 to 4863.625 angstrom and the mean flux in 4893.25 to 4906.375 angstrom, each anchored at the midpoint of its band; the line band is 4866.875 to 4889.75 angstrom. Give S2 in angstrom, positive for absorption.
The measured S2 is 0.67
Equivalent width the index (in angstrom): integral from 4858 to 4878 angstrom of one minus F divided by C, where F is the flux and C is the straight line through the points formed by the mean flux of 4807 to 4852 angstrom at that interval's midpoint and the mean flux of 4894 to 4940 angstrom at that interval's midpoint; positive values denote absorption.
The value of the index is 2.9 angstrom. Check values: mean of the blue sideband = 9.26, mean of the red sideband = 9.03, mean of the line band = 7.85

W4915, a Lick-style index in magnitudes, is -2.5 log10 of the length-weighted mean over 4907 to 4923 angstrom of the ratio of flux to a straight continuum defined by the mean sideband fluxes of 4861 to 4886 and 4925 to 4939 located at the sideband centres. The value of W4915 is 0.03 mag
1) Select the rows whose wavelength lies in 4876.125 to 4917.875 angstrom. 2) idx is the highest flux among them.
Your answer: 12.9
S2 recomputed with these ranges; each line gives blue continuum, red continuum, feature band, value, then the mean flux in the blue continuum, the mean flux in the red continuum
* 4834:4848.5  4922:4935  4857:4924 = 3.7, 9.35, 8.94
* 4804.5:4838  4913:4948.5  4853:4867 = 2.4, 9.27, 8.86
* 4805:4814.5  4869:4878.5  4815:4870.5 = 1.4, 9.39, 8.52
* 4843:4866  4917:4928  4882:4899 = -1.4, 8.18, 8.35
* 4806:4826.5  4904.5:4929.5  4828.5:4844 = -0.5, 9.25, 8.83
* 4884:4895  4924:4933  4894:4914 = -1.0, 8.88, 9.1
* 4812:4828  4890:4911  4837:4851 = -0.2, 9.11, 9.51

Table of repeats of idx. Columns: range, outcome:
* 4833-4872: 10.9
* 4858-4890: 10.3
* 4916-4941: 10.5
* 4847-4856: 8.91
